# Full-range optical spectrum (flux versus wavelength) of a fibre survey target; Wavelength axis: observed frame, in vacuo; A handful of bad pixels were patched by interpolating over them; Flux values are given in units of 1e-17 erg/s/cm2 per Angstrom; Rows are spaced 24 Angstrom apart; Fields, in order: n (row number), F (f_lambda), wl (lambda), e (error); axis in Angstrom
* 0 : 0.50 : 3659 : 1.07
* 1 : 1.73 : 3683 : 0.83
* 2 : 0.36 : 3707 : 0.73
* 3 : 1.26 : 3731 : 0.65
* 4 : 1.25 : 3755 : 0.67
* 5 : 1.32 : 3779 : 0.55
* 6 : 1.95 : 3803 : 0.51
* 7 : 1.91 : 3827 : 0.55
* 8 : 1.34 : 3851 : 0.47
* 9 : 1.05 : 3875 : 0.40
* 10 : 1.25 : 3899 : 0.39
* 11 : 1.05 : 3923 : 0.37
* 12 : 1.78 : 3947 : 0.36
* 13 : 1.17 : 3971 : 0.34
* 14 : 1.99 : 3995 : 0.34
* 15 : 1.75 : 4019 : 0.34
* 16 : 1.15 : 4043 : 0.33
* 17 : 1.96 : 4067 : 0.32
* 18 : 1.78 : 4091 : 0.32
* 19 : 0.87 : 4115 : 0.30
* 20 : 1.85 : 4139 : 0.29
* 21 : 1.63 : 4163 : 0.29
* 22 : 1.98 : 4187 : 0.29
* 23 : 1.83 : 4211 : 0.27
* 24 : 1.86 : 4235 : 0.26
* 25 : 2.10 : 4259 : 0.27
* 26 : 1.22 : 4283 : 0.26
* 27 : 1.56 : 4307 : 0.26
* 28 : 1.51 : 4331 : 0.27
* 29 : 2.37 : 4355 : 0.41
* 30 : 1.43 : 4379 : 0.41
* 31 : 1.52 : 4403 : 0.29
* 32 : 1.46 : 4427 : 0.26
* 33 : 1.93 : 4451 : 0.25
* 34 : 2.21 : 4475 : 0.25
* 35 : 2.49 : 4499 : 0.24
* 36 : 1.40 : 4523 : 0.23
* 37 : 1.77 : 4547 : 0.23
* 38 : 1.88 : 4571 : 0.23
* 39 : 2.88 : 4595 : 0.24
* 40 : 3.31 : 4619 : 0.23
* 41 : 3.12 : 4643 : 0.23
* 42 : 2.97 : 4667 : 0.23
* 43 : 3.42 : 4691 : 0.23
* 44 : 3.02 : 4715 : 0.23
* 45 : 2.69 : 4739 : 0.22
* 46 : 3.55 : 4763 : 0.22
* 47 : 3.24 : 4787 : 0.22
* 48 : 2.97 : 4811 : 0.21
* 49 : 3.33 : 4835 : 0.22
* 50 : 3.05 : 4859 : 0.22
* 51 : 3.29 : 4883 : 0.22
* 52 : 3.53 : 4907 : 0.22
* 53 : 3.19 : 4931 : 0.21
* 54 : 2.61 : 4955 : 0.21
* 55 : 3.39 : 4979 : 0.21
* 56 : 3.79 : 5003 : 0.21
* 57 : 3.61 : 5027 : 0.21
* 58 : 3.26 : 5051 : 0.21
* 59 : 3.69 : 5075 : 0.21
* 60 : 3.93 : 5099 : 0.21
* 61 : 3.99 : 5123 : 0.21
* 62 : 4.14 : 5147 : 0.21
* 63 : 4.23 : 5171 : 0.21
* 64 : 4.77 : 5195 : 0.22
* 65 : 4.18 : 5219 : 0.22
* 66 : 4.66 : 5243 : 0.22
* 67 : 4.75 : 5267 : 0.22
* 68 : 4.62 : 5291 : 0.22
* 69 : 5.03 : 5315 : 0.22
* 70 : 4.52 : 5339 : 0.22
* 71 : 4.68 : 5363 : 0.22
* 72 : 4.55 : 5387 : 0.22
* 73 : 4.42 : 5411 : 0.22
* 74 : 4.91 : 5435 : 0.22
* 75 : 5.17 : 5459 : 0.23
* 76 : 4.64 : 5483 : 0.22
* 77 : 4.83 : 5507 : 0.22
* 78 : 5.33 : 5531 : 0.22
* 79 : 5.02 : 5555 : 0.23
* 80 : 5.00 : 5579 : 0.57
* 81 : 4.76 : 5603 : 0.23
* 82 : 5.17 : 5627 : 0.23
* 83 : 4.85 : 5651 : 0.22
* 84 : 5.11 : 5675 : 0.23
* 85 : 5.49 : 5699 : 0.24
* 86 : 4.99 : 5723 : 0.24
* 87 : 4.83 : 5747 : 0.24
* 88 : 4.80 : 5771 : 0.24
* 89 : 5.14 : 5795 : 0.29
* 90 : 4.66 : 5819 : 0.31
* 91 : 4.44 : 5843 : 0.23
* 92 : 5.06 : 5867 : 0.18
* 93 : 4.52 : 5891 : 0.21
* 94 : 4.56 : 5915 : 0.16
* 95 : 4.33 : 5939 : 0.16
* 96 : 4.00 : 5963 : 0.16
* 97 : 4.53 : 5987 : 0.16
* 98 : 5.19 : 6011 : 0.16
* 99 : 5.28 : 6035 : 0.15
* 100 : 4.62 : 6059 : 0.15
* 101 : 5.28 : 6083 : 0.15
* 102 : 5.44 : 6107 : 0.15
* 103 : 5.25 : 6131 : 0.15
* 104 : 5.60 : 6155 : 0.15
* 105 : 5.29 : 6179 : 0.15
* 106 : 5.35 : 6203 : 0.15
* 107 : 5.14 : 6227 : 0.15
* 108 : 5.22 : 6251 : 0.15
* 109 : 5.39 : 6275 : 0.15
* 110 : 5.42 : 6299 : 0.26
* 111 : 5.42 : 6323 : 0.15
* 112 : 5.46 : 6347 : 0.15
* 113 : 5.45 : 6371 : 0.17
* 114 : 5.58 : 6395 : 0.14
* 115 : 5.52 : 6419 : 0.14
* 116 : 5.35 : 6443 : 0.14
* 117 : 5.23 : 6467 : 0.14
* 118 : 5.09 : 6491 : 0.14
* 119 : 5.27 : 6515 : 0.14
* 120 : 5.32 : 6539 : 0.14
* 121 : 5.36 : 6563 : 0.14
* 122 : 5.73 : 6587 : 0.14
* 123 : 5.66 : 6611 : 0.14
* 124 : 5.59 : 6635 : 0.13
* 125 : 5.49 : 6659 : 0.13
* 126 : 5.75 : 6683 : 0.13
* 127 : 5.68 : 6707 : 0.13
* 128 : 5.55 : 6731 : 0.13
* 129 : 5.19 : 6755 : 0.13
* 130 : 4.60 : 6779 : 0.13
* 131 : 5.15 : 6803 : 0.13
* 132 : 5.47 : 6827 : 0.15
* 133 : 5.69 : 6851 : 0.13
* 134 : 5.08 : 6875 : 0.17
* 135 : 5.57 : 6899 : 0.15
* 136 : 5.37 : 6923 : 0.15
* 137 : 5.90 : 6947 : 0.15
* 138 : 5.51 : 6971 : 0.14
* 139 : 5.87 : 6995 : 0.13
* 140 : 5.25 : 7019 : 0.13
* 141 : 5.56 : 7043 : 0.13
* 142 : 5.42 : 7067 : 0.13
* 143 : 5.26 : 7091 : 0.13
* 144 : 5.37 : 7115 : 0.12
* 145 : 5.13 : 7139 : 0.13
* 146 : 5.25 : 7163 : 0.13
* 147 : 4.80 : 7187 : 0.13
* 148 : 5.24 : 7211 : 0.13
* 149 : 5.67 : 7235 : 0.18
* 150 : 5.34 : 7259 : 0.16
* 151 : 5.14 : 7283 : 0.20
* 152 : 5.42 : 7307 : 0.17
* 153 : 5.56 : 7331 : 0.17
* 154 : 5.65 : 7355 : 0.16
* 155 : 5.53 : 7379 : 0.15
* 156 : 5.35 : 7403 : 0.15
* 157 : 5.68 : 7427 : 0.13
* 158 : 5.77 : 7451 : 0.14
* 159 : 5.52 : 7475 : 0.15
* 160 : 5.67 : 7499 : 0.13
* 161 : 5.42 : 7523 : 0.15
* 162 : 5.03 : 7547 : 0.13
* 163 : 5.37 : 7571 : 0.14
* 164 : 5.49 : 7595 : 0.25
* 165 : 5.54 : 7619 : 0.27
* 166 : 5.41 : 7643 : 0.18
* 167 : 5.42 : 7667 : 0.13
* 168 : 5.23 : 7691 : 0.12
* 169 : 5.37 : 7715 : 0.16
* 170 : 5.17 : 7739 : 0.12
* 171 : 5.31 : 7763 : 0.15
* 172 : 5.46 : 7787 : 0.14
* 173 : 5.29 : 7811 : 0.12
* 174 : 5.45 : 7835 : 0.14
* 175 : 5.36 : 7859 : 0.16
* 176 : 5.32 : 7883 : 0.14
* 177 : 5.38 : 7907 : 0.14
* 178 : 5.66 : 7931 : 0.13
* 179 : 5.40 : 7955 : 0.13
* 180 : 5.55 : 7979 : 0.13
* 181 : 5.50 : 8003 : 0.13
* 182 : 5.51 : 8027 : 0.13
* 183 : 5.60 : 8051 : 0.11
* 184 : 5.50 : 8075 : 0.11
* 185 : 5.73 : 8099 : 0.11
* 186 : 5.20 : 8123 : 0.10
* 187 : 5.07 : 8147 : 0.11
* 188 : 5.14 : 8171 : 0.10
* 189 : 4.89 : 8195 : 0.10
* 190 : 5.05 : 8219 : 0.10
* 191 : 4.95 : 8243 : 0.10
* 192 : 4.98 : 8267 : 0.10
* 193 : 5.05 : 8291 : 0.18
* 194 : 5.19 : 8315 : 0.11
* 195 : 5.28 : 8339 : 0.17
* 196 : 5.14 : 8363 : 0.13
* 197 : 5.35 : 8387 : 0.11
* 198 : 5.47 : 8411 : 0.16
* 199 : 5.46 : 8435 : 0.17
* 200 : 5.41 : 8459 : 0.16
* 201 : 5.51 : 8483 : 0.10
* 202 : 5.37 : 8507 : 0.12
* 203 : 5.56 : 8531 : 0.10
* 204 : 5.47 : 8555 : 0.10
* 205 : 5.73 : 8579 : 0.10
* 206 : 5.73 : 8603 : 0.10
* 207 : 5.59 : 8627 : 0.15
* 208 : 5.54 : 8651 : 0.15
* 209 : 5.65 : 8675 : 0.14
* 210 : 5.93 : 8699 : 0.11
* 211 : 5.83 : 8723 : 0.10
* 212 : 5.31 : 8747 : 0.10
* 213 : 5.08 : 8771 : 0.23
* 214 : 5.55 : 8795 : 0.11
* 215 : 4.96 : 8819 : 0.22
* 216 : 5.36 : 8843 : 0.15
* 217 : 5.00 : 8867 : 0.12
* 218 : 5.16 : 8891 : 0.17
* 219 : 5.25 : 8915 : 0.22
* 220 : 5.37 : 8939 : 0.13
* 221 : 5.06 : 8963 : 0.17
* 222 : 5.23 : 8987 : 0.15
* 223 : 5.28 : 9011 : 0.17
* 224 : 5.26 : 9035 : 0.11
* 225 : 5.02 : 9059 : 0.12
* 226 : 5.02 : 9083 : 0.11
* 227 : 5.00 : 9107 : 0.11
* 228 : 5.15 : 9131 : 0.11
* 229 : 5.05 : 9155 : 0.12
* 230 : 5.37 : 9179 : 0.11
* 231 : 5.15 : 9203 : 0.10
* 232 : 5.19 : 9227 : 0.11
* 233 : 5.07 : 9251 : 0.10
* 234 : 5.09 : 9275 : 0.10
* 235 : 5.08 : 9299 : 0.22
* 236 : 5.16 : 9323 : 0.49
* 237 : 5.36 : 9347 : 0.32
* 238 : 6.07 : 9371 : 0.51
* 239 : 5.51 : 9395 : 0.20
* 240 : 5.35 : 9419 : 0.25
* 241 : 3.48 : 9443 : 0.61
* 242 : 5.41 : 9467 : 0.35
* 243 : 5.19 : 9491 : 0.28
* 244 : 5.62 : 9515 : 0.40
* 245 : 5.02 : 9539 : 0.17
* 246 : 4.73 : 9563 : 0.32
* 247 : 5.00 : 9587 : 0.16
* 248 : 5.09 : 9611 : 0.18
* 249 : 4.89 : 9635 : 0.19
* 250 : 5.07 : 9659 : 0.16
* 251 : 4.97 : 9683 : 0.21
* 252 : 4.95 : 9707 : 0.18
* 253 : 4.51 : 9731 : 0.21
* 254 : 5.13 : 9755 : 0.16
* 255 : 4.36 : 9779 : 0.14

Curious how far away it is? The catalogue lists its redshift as 0.150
